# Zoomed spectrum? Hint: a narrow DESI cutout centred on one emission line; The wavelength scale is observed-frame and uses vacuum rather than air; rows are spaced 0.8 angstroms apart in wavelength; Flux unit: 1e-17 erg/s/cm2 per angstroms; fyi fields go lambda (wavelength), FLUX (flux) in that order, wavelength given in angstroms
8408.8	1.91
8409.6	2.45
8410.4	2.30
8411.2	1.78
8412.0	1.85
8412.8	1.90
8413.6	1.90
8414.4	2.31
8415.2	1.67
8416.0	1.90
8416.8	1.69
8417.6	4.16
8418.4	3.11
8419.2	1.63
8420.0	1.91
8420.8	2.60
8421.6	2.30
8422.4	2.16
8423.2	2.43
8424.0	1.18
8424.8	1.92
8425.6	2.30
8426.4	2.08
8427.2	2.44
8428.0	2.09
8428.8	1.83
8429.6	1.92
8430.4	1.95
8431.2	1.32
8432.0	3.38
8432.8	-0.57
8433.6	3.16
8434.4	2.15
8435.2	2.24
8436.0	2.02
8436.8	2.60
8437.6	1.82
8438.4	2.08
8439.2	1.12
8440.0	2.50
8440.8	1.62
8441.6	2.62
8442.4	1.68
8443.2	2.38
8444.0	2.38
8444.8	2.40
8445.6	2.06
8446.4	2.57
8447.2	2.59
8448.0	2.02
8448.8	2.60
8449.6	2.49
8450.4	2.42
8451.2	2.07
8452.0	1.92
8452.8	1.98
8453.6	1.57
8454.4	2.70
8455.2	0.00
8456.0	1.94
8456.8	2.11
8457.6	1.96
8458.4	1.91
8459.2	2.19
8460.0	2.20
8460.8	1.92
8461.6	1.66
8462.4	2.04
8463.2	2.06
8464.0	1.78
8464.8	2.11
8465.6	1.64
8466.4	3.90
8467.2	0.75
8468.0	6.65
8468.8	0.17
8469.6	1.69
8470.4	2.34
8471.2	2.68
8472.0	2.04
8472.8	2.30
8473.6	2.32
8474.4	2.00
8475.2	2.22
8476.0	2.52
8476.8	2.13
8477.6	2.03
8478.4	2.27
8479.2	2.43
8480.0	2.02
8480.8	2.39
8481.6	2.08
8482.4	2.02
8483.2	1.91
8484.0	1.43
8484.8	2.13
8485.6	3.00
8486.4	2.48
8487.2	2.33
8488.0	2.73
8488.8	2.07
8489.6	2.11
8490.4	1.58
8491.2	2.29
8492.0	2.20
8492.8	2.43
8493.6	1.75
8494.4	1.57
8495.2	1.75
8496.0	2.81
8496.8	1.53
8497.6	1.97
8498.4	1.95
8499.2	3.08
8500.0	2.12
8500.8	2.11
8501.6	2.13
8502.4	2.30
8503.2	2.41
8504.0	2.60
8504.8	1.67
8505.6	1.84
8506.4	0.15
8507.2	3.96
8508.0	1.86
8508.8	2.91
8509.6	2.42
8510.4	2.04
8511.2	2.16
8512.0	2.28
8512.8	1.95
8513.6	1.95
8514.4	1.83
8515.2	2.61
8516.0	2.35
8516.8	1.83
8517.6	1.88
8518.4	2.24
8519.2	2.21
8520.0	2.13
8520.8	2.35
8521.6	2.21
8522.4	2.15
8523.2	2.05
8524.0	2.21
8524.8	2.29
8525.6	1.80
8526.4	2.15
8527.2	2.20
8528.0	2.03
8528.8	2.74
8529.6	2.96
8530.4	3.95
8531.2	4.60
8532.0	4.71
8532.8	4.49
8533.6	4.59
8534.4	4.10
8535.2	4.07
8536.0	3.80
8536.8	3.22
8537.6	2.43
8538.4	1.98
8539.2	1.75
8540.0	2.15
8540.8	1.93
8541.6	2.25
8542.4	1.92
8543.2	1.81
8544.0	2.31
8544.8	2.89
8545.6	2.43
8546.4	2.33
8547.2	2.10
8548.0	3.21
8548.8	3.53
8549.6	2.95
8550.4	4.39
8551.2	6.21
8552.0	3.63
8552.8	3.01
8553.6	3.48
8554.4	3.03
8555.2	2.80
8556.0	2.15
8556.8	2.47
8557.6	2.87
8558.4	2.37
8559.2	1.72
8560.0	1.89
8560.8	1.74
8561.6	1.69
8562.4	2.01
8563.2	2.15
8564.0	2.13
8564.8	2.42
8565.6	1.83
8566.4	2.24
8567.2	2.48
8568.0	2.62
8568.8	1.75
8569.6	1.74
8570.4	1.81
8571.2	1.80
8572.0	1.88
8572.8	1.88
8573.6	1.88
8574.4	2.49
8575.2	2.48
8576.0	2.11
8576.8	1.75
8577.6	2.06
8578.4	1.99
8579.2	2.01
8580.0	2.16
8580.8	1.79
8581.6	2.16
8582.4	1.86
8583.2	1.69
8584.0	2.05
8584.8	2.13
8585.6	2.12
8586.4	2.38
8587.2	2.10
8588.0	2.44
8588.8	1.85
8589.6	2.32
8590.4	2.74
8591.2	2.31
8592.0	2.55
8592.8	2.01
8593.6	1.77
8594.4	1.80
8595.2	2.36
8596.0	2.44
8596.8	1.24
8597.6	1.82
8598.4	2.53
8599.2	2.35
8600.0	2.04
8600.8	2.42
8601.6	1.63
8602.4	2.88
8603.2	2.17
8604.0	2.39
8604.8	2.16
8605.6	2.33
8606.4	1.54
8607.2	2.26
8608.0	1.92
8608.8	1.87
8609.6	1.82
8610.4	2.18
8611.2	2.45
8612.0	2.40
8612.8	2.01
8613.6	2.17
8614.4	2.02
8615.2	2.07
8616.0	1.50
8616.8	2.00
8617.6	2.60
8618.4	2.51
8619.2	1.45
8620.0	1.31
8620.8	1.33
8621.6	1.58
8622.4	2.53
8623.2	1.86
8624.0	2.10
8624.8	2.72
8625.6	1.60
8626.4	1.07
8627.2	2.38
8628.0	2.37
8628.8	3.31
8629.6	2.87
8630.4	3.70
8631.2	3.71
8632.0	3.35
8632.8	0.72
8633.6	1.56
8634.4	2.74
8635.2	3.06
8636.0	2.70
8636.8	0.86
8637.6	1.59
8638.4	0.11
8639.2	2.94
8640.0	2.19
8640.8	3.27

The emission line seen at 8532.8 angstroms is [S II]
